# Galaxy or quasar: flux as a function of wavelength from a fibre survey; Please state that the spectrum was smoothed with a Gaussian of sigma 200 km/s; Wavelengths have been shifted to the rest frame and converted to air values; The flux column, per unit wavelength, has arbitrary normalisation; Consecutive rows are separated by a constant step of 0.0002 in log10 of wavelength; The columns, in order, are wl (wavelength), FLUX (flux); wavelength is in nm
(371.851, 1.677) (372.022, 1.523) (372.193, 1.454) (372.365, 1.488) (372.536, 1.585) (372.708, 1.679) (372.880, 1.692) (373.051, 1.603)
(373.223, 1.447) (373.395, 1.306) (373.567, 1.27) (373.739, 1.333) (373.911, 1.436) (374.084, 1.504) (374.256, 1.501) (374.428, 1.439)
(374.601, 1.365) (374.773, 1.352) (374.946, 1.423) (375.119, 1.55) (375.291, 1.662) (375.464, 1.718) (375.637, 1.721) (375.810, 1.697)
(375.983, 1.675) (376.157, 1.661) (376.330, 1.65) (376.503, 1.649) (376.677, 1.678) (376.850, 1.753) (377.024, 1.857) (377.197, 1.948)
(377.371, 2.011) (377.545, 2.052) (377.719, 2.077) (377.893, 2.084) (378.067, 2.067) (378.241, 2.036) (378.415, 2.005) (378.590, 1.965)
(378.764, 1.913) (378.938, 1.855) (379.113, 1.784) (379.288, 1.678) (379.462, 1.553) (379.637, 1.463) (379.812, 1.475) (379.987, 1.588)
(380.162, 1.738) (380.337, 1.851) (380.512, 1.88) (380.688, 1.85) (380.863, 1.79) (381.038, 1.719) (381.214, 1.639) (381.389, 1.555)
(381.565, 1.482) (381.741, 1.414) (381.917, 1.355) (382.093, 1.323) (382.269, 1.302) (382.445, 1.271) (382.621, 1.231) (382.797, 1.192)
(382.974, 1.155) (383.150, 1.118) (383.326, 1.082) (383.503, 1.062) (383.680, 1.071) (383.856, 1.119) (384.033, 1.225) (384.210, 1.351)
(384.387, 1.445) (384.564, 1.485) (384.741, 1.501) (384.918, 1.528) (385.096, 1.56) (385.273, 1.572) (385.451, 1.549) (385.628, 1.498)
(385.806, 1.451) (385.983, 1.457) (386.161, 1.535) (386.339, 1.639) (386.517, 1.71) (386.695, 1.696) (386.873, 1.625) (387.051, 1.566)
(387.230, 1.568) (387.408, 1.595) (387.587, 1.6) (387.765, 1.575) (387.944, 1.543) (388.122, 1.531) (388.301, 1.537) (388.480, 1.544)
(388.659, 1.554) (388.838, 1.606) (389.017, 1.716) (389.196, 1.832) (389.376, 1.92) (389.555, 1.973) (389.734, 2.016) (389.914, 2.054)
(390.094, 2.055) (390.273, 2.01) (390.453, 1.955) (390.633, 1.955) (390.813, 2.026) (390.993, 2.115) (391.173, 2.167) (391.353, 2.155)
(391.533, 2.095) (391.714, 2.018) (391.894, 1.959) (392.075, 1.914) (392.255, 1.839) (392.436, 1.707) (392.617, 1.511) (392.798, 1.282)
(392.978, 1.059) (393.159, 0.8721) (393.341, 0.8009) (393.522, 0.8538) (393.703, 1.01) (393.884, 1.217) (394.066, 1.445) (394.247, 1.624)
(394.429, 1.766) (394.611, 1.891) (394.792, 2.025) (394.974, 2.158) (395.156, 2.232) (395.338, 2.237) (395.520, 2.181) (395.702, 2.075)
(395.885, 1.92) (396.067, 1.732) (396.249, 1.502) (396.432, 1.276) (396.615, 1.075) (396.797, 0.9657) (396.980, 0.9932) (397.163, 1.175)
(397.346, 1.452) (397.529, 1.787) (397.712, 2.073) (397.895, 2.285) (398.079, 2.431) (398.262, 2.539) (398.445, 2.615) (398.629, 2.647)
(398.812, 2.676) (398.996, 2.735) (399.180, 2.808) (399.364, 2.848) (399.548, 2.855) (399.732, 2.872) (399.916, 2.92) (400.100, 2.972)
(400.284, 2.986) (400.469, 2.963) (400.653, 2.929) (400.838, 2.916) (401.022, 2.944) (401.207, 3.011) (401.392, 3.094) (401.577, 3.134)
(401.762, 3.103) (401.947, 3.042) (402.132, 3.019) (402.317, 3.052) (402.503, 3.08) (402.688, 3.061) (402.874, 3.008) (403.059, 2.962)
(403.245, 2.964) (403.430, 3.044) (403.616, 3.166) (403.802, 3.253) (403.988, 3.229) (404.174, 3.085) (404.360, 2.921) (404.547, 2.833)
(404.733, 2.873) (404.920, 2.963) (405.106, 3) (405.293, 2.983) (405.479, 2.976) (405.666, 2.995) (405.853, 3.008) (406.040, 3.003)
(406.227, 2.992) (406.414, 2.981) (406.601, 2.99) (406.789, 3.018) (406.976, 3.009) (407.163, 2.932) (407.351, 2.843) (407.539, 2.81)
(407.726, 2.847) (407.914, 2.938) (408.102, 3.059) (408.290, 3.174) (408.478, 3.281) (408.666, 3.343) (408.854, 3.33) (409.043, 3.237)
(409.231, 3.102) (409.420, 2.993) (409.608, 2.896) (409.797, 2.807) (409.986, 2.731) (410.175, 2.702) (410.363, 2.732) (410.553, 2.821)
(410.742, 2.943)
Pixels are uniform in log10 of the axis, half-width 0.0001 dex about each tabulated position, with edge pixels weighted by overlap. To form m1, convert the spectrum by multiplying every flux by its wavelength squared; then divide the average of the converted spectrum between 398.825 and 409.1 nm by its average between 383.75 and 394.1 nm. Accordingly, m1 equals 2.01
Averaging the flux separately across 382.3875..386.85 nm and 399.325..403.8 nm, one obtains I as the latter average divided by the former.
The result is 2.2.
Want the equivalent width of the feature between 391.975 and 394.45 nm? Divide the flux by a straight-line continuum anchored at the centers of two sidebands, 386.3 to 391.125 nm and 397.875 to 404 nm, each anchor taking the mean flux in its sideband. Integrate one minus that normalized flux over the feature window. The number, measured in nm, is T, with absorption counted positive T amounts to 0.954 nm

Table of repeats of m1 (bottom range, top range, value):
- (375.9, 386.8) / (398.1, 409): 2.10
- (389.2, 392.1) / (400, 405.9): 1.59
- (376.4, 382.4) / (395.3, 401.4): 1.46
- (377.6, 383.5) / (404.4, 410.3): 2.12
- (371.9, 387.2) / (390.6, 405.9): 1.64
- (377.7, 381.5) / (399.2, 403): 1.86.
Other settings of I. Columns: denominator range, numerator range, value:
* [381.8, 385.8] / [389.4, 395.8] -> 1.35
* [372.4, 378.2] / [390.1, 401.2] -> 1.22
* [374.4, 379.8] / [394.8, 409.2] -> 1.54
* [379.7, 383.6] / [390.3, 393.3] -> 1.22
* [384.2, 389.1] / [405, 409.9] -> 1.94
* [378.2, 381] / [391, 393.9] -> 0.88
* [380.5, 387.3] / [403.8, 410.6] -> 2.07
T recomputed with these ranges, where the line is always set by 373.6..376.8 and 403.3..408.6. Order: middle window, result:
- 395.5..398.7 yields 0.975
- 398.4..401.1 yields -0.132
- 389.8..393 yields 0.574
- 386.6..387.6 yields 0.240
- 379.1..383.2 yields 0.701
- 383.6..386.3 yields 0.789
